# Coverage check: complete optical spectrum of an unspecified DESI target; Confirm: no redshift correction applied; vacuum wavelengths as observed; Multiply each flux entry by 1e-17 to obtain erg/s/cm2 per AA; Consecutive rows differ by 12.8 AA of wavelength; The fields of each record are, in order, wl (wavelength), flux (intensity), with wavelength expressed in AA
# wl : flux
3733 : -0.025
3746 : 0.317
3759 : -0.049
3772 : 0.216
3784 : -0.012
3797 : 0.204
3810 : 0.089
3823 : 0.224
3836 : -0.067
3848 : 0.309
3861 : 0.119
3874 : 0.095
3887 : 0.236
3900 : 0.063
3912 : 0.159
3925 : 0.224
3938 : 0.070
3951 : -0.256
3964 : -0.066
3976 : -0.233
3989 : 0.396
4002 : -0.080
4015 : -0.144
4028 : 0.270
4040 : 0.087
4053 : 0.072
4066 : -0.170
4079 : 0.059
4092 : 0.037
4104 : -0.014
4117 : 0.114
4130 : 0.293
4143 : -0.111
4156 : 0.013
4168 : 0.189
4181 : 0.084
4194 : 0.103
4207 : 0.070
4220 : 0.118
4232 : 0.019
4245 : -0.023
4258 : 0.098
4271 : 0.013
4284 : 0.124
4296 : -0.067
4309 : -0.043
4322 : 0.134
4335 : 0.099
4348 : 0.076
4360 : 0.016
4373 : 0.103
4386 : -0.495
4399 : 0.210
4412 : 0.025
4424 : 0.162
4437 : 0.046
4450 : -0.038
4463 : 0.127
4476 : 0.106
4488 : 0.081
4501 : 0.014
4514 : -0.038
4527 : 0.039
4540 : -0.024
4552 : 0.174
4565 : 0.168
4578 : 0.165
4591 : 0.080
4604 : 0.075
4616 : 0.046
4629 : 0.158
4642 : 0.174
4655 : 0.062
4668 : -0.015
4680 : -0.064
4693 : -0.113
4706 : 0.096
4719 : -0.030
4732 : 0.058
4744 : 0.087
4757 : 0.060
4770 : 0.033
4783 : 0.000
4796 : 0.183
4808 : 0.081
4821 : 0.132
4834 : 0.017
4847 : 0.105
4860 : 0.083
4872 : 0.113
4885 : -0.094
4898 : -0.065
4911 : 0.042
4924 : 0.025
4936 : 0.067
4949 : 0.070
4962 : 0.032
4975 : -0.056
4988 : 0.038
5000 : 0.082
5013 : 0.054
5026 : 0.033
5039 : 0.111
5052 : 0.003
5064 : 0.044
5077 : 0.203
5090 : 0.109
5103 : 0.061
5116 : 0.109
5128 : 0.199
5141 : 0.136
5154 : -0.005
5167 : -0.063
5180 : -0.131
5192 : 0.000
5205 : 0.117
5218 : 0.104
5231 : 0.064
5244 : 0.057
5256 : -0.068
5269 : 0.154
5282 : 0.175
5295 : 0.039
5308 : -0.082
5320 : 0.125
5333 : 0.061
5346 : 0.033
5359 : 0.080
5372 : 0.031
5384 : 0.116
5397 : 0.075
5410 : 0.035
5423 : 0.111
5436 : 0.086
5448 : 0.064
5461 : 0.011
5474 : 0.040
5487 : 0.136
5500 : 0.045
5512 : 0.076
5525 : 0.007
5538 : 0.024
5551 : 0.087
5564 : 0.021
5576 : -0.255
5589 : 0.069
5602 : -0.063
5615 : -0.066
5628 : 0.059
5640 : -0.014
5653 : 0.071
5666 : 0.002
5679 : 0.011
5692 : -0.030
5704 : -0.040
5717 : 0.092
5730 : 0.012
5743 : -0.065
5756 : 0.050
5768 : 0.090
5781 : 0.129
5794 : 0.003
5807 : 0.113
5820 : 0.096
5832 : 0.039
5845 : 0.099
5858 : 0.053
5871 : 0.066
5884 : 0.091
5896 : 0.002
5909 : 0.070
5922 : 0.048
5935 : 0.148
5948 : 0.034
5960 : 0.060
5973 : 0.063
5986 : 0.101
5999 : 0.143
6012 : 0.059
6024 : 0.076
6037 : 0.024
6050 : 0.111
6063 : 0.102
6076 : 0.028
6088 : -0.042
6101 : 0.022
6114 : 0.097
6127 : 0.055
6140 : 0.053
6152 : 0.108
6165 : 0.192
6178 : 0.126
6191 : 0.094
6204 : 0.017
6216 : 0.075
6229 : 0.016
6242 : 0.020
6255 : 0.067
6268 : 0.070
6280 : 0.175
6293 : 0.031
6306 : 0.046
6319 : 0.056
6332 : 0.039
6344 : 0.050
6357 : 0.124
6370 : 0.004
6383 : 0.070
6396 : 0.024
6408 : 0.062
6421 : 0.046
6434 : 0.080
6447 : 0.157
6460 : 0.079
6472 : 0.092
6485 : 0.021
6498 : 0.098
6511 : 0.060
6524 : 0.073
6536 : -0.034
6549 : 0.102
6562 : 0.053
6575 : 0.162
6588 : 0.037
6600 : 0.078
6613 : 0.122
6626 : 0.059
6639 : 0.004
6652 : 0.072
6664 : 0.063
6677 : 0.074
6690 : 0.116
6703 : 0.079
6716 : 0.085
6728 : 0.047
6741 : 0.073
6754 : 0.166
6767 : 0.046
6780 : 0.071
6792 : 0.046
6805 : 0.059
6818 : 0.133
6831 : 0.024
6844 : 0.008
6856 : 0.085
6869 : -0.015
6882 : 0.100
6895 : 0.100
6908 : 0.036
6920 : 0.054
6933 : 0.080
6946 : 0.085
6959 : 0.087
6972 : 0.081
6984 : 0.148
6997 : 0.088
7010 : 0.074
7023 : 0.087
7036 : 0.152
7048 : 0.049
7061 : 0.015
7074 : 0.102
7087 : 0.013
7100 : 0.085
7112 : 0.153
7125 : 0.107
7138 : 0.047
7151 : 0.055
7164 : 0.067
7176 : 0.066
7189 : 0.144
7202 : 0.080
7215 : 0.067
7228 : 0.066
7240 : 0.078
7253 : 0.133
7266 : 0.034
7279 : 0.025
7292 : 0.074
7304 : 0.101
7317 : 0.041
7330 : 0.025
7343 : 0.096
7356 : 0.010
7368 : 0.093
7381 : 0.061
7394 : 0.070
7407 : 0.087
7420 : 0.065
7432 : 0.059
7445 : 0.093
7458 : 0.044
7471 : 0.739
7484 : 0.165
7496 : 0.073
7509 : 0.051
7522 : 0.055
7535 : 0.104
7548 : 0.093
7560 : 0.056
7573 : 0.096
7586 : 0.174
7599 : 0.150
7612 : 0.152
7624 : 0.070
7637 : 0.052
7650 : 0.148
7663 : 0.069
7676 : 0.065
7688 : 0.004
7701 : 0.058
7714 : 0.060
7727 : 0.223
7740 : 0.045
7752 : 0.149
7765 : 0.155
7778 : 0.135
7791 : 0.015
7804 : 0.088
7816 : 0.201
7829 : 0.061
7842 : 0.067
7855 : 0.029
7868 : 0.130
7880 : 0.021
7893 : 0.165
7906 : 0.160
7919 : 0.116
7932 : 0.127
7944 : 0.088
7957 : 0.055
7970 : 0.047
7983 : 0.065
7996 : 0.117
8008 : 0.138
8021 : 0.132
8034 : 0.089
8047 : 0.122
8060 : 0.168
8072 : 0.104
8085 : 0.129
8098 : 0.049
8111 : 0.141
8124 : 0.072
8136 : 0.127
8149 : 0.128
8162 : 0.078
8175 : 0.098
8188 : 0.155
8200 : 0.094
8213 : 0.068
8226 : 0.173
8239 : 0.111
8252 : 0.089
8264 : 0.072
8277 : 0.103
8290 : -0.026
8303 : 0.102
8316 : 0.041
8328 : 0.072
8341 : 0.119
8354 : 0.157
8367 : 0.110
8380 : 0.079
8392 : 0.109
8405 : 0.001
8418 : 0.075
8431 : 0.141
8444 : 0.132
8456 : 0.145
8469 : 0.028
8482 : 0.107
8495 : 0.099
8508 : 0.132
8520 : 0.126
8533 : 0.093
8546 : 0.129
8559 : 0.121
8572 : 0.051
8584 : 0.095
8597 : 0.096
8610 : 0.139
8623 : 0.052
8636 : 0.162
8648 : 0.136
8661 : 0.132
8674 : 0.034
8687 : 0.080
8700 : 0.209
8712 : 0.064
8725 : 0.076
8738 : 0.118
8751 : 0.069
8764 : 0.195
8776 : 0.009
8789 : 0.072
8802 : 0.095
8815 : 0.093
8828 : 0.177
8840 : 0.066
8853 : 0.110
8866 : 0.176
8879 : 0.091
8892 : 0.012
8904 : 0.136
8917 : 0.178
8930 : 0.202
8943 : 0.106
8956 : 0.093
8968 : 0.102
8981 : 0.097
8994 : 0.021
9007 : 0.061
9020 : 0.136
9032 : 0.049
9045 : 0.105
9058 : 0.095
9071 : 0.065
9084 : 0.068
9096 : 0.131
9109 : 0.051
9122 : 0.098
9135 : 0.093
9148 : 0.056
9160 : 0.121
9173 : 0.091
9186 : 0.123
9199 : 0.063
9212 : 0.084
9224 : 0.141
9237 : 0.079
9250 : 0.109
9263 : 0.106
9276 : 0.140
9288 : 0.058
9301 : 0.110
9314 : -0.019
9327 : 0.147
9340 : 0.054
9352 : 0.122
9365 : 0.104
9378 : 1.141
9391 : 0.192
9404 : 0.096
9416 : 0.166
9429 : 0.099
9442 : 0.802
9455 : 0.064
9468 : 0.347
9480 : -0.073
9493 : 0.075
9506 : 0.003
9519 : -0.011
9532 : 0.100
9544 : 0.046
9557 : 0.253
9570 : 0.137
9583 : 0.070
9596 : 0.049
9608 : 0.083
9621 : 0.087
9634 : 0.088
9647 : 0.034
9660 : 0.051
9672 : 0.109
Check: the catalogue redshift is 1.004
